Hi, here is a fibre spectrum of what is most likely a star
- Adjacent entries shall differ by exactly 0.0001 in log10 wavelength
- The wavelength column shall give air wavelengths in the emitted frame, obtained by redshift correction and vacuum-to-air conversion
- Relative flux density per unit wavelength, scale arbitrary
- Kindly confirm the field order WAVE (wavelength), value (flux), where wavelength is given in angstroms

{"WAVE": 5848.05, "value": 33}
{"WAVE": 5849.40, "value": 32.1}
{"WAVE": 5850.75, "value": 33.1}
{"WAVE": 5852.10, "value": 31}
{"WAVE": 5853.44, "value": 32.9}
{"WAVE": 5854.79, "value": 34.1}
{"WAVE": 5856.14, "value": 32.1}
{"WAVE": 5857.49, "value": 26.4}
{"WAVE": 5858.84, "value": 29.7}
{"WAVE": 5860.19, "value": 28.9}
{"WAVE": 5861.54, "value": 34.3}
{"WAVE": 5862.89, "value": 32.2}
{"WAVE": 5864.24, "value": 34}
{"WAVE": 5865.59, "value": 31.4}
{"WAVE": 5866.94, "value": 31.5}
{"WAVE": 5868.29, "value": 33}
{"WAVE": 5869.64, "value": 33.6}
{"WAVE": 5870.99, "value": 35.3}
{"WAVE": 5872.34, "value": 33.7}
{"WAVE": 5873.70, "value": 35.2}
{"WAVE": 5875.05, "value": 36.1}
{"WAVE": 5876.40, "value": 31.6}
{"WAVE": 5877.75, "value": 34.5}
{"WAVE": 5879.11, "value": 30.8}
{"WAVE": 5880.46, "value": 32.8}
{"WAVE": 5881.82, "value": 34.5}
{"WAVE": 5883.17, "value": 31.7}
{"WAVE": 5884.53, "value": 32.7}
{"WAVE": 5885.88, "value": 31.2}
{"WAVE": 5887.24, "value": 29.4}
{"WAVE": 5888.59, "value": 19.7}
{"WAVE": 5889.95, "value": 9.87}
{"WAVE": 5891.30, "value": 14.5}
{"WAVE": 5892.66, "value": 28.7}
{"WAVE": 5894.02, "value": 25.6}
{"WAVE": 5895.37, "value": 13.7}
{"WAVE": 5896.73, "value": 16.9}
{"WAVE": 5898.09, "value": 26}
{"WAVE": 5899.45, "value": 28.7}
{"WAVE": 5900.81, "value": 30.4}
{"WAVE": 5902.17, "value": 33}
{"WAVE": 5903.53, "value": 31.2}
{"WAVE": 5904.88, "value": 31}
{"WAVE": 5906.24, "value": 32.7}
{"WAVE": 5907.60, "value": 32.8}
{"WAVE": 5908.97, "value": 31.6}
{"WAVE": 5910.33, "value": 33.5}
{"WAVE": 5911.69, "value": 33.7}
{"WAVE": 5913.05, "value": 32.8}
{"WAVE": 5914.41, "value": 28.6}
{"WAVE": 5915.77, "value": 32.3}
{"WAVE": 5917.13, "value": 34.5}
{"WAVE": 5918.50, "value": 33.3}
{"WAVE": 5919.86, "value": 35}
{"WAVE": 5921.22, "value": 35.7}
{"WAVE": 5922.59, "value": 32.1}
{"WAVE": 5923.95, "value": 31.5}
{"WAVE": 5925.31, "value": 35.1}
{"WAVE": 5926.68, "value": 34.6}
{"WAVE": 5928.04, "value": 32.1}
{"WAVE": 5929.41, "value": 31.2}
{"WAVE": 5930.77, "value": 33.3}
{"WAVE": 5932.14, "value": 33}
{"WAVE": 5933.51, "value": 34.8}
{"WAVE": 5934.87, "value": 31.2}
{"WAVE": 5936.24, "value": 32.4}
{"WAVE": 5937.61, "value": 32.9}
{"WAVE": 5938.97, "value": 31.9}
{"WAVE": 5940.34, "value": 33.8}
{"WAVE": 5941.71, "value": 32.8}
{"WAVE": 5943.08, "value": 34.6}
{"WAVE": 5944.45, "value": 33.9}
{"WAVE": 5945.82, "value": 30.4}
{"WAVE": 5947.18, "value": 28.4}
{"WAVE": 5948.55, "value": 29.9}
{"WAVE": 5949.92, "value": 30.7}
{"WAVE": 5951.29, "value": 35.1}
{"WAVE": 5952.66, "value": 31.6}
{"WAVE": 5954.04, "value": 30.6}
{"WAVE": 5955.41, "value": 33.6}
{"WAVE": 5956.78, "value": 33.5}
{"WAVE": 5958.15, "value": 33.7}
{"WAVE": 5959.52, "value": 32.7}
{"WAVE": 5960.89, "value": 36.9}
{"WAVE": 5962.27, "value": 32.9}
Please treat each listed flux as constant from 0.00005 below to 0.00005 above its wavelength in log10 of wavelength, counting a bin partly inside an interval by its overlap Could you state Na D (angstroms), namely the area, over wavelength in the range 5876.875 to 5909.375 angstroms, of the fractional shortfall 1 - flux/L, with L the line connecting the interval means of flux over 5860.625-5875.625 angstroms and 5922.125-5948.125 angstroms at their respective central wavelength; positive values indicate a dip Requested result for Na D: 5.4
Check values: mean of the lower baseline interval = 33.6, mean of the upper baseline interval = 32.6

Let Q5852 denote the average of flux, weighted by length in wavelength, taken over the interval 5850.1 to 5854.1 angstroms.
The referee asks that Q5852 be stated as 32.4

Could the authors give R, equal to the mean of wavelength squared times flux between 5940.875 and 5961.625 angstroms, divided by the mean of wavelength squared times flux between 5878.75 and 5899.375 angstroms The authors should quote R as 1.3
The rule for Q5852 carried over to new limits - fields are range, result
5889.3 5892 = 12.3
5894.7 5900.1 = 21.3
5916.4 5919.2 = 33.9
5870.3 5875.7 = 35.1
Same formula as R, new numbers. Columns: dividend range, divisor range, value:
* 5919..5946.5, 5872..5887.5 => 1.02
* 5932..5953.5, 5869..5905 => 1.15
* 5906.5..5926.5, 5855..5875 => 1.04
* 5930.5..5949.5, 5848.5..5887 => 1.02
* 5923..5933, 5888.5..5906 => 1.38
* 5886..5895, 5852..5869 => 0.69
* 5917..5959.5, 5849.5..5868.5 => 1.06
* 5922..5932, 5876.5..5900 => 1.28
